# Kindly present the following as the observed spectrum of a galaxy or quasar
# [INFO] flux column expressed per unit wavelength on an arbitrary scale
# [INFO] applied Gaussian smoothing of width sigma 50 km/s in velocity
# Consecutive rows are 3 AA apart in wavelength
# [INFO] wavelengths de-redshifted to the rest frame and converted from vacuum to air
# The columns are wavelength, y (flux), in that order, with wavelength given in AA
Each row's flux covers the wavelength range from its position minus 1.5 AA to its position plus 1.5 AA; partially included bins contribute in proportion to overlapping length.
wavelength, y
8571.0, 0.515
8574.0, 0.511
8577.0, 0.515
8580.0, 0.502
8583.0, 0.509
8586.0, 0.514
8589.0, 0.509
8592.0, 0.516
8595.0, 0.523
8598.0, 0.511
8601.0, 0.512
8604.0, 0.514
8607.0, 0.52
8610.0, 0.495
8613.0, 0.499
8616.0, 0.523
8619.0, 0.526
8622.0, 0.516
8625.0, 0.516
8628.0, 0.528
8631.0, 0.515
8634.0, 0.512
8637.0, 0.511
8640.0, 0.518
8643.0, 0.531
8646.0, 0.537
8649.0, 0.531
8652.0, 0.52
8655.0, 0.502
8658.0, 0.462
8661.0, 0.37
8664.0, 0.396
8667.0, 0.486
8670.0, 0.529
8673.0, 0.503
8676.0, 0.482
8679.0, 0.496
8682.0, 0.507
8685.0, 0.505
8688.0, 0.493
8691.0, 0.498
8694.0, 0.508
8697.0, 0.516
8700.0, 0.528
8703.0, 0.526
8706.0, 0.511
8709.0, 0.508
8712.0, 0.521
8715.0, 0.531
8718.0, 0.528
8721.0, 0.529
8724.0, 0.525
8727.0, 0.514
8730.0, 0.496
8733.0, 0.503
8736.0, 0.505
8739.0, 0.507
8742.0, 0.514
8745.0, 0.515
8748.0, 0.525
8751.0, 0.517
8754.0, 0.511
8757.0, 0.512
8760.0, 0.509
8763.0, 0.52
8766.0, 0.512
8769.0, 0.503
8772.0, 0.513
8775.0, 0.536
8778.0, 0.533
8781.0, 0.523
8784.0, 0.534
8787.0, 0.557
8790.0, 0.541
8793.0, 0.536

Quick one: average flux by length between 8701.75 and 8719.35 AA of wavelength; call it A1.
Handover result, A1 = 0.521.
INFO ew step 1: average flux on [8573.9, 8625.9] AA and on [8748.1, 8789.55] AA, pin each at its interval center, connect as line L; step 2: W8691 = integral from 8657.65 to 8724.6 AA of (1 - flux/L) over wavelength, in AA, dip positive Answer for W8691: 2.5 AA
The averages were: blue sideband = 0.513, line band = 0.498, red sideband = 0.522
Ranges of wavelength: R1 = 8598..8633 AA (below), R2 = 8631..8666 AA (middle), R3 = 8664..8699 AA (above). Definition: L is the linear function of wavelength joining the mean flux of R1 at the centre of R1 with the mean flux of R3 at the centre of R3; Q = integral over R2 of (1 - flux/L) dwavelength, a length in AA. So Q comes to 1.07 AA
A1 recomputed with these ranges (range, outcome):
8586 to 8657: 0.516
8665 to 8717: 0.508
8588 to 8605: 0.514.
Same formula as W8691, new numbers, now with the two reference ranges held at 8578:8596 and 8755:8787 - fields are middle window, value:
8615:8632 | -0.2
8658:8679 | 2.1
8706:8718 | 0.0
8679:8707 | 0.4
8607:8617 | 0.1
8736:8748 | 0.2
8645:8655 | -0.2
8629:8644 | -0.1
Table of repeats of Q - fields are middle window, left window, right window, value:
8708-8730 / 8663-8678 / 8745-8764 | -0.8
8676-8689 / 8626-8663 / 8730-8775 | 0.2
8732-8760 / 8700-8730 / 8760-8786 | 0.5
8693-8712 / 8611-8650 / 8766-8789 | 0.2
